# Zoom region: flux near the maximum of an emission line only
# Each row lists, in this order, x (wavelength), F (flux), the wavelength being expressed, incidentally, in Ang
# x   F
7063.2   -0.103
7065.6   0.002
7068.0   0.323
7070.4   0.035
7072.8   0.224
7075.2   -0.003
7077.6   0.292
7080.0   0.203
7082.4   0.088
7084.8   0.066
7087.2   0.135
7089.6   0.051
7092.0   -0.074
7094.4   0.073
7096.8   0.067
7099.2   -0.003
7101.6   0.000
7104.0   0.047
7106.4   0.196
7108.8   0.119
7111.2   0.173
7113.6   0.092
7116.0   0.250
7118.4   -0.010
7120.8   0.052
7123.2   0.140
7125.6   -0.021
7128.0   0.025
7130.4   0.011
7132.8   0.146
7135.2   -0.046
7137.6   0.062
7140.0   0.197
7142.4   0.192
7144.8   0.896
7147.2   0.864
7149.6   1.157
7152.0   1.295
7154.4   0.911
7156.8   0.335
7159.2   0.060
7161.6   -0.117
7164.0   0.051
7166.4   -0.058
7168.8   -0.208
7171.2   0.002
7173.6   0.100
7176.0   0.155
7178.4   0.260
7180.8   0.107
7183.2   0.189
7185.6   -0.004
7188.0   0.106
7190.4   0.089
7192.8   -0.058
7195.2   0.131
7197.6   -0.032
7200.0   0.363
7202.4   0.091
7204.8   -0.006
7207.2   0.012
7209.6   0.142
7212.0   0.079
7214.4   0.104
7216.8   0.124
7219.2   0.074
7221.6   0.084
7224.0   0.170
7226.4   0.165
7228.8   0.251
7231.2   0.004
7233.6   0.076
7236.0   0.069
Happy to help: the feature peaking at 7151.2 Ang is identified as [O II]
